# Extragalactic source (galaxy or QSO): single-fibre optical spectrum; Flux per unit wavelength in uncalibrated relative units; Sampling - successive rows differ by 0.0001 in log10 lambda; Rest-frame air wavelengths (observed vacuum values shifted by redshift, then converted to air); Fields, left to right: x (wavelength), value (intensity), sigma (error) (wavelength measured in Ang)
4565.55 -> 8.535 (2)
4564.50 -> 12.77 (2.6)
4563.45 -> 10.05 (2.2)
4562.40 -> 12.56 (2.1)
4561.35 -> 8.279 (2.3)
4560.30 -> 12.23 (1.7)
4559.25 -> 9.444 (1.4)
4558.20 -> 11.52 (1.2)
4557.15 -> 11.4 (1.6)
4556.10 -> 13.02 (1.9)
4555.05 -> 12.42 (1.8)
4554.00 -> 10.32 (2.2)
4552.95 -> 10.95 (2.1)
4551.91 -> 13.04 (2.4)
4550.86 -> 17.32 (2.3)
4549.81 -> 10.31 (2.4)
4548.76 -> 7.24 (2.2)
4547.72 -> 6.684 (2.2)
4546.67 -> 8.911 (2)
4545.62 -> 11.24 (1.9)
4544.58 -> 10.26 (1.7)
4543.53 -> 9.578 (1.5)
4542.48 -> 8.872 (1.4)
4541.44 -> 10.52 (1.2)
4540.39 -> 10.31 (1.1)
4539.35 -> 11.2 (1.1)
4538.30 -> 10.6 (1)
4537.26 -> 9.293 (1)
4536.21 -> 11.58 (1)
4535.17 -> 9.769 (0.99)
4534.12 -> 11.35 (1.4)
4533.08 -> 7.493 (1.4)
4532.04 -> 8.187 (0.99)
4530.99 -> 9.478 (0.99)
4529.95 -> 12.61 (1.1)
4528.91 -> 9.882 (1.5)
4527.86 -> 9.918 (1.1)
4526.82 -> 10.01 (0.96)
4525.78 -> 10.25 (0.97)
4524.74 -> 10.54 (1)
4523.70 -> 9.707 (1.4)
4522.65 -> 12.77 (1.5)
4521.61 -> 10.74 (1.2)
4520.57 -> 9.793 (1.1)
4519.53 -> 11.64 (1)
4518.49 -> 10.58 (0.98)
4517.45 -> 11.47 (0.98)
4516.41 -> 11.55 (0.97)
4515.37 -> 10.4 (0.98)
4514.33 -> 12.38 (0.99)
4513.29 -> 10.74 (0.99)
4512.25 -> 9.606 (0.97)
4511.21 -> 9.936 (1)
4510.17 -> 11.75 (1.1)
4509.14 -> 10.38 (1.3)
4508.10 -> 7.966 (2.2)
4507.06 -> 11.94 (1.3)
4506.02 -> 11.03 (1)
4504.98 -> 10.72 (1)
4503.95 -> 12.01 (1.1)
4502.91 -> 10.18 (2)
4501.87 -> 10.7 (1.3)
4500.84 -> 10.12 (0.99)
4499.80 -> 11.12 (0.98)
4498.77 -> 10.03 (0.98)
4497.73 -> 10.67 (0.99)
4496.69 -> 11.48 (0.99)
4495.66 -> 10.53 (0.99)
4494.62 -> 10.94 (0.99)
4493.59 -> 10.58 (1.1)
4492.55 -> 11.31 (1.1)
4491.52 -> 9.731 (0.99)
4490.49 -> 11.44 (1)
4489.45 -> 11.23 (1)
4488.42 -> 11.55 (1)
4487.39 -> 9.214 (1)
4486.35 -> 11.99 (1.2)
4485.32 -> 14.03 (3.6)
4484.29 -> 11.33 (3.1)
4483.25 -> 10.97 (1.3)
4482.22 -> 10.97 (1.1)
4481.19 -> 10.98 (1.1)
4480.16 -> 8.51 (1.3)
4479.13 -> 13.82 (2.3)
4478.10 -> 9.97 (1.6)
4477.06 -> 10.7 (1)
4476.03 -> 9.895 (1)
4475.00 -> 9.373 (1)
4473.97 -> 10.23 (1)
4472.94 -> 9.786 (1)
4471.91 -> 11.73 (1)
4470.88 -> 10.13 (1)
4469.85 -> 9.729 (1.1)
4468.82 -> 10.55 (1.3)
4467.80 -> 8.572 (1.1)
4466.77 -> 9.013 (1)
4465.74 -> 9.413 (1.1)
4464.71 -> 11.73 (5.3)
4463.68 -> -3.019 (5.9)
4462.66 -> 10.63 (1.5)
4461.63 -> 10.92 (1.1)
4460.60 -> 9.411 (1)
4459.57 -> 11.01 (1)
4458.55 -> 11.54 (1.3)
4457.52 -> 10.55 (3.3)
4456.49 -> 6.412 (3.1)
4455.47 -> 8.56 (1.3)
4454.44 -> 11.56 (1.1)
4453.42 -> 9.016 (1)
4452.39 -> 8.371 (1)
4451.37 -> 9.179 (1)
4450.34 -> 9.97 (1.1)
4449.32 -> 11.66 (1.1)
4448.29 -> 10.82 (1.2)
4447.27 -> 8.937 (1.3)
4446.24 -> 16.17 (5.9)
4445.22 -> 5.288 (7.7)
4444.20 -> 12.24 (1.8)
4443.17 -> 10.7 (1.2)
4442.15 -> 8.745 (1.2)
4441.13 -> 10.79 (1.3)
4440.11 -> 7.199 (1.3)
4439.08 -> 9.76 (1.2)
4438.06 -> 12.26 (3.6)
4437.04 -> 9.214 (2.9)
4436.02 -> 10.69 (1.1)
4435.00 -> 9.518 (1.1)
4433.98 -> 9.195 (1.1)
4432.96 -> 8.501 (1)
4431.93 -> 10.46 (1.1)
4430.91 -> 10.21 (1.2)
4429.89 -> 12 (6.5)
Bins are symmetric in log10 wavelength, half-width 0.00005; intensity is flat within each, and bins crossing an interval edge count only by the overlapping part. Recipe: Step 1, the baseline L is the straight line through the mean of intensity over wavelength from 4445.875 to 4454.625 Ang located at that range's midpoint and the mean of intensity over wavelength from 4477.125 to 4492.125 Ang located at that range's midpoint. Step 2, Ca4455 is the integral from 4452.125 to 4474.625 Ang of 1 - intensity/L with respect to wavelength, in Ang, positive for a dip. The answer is 2.87 Ang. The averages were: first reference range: 10.5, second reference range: 11.1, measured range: 9.37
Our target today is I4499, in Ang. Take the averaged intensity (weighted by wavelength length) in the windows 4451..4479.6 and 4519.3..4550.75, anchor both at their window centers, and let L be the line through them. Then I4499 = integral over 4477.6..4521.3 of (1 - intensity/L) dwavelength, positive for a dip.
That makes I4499 -4.64 Ang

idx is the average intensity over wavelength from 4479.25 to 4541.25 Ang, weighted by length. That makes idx 10.7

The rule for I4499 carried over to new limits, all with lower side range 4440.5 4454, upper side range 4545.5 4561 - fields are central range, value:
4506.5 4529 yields 0.17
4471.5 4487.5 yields -0.73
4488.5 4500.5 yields -0.35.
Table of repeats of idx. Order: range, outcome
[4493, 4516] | 10.7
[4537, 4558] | 10.7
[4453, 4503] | 10.2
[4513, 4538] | 10.5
